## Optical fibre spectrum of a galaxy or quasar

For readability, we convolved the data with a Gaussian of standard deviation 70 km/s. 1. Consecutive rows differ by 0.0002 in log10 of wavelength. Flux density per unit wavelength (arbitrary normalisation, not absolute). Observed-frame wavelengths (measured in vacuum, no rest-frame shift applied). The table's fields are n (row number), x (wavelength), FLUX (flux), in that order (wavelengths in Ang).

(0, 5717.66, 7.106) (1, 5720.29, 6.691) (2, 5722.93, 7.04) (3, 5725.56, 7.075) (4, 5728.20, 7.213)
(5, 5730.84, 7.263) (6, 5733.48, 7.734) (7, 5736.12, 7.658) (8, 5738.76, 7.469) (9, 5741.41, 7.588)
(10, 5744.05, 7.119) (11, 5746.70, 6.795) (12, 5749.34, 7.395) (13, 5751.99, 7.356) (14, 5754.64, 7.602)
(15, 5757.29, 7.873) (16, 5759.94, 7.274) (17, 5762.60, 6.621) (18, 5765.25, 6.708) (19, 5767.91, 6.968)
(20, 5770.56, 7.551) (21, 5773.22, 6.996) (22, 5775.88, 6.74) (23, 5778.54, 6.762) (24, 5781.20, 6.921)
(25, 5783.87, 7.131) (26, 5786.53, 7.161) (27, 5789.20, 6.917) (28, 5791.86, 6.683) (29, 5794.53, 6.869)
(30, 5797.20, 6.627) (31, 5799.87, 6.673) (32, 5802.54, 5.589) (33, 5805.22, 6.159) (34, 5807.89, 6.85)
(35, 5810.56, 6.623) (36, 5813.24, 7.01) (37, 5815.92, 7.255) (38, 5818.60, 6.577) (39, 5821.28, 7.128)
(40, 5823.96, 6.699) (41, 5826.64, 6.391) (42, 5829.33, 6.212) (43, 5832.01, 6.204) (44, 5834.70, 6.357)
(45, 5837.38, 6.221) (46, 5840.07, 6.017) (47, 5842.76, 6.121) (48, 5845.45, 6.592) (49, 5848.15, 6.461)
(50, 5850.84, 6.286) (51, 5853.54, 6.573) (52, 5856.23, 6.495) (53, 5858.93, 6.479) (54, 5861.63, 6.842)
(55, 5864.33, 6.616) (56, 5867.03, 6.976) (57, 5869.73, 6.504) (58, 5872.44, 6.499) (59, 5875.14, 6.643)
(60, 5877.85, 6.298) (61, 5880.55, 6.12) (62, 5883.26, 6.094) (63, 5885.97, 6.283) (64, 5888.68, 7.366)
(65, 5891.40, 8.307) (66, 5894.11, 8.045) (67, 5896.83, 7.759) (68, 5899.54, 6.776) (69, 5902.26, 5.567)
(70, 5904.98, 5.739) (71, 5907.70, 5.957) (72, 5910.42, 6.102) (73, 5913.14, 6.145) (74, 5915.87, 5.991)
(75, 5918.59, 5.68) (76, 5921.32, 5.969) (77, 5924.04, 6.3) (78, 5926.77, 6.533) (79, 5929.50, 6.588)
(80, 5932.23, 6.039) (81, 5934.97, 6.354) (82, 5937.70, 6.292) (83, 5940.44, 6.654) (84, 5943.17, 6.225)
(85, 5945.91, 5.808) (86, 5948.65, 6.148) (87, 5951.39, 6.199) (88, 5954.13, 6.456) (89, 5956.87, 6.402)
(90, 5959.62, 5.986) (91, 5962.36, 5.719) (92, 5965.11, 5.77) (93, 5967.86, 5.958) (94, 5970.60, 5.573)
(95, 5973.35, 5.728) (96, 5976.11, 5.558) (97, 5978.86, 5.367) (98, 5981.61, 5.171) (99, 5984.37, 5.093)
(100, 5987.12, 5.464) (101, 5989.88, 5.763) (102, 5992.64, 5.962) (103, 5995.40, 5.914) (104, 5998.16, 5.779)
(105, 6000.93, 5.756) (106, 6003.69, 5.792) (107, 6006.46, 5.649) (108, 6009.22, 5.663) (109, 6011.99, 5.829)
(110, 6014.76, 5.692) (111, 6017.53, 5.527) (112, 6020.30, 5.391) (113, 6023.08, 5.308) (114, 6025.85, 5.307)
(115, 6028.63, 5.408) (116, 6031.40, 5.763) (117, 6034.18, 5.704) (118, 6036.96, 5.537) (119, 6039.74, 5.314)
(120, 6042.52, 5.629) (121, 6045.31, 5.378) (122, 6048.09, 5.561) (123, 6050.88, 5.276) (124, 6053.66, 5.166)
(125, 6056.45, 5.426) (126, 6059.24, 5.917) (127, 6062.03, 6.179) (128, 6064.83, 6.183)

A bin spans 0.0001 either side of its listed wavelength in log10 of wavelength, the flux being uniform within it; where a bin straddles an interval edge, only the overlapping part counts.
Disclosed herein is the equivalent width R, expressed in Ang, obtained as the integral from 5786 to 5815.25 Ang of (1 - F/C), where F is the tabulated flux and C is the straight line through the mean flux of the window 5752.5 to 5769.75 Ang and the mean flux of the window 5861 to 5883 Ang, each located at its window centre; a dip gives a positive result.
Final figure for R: 1.3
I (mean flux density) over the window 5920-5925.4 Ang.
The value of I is 6.14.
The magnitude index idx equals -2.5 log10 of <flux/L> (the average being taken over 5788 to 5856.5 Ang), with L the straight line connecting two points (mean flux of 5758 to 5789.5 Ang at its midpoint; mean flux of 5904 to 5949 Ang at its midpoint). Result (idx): 0.03 mag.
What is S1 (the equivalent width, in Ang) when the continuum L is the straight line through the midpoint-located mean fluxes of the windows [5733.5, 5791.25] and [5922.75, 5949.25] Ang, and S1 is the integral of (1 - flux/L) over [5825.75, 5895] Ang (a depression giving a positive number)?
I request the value 1.1 Ang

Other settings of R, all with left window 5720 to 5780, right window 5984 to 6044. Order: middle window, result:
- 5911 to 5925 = 0.40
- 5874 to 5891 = -0.44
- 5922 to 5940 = -0.71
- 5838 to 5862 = 0.70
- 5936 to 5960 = -0.98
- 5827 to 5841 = 0.99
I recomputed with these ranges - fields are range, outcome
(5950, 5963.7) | 6.15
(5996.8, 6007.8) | 5.74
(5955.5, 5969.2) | 5.96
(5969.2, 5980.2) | 5.56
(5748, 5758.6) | 7.56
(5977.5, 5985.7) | 5.21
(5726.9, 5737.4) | 7.47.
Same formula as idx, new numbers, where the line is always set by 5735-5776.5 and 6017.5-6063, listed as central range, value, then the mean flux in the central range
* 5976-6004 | 0.04 mag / 5.6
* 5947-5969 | -0.01 mag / 6.08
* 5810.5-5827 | 0.00 mag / 6.85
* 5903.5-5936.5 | 0.02 mag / 6.12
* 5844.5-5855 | 0.03 mag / 6.47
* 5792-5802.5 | 0.07 mag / 6.58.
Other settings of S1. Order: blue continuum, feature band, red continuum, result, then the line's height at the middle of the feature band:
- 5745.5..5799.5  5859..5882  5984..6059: -0.3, 6.46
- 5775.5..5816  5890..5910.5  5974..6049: -2.2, 6.17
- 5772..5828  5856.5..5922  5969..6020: -3.2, 6.23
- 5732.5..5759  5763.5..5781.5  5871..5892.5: 0.9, 7.3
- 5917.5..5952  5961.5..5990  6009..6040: 1.7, 5.91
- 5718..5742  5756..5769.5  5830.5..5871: -0.1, 7.06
